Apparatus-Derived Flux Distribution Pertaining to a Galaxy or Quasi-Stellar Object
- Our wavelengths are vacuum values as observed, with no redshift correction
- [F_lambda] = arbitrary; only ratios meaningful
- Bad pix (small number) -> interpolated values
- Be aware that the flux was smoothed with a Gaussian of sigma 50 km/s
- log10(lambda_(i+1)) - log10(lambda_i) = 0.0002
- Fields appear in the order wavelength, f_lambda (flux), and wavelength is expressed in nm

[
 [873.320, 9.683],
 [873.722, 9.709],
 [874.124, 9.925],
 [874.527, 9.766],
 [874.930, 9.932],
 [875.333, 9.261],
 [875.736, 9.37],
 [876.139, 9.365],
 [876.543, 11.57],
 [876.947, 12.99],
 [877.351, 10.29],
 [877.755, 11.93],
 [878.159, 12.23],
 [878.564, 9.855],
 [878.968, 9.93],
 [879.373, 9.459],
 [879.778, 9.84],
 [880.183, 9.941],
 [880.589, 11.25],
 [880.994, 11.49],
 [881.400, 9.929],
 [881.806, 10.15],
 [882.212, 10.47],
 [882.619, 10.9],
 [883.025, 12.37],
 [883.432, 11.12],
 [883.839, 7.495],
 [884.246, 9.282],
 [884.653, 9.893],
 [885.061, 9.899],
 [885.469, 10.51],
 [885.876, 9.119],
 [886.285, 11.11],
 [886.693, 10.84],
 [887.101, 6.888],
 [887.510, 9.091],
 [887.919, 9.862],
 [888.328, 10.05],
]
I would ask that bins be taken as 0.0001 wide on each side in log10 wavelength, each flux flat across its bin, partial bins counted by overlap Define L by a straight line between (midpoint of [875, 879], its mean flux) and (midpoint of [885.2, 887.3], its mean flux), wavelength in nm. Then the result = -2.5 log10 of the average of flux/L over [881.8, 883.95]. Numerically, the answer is -0.05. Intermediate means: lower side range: 10.7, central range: 10.6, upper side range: 9.71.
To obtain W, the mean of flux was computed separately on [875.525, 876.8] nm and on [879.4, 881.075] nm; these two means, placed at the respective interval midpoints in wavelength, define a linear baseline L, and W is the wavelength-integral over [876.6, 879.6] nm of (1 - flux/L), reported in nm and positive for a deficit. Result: -0.19 nm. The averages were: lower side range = 10.2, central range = 11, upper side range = 10.4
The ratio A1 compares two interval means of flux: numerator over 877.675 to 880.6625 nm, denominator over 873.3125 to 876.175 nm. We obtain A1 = 1.09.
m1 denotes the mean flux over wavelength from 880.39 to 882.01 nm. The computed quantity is 10.7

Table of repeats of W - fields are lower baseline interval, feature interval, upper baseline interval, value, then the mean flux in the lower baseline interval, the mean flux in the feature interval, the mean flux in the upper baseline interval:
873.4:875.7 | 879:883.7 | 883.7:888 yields -0.493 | 9.69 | 10.6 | 9.47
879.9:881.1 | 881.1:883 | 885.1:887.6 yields -0.025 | 10.8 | 10.6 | 9.64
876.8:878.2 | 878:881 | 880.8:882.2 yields 0.195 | 11.8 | 10.4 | 10.5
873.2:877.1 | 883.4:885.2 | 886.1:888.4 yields 0.066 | 10.1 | 9.37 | 9.6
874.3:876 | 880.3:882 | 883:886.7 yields -0.141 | 9.58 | 10.7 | 10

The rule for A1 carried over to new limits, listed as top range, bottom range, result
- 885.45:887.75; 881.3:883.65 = 0.88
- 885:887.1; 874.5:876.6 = 1.02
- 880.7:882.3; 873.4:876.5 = 1.09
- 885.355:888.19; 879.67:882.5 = 0.92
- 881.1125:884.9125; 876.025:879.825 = 0.94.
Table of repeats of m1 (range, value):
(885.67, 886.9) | 10.4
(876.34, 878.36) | 11.8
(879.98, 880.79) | 10.6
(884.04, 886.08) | 9.74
